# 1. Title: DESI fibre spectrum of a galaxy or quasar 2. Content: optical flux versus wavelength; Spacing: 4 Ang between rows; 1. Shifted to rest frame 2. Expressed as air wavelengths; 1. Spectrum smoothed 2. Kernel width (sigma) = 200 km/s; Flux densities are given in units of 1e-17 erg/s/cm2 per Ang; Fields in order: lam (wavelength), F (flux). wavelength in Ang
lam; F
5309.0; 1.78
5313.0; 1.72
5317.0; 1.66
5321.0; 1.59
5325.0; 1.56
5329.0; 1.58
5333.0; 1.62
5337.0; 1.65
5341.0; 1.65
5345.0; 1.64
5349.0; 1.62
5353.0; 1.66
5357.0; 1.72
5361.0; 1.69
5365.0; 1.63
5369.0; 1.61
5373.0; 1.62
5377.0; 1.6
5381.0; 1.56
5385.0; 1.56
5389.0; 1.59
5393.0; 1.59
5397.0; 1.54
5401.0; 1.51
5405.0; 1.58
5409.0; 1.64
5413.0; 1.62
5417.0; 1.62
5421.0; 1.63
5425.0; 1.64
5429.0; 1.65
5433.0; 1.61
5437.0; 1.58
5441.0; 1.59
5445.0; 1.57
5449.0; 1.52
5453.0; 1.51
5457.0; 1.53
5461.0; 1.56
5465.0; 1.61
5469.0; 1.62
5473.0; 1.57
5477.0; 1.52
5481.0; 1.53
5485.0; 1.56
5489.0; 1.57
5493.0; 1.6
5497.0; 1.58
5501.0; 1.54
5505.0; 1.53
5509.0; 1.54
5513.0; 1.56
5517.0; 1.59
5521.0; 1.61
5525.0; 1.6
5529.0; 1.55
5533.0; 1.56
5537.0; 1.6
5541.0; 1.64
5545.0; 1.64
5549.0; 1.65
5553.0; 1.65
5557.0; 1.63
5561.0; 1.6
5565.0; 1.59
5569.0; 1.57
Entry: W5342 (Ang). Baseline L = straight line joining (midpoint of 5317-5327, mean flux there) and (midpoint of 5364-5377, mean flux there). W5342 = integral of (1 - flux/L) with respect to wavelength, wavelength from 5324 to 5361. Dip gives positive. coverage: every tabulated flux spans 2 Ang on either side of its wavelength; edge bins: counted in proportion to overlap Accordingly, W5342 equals -0.8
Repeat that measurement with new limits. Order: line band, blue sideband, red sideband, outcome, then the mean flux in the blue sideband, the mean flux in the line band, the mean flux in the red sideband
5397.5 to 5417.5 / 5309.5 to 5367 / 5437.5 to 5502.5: 0.17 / 1.65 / 1.59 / 1.56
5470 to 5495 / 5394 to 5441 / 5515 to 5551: 0.66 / 1.6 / 1.56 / 1.6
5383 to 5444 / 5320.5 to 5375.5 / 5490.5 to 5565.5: 0.81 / 1.63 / 1.6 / 1.59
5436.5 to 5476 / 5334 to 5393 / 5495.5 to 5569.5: 1.06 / 1.63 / 1.56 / 1.59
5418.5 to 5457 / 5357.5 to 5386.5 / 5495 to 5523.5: 0.14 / 1.62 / 1.59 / 1.56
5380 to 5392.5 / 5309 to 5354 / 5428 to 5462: 0.24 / 1.64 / 1.57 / 1.57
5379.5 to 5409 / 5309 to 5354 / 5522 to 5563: 1.15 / 1.64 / 1.57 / 1.61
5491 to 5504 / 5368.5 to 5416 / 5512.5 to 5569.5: 0.23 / 1.58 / 1.57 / 1.6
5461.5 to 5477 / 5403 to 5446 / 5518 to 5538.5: 0.14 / 1.61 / 1.59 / 1.58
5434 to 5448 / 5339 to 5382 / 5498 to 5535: 0.20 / 1.64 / 1.58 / 1.56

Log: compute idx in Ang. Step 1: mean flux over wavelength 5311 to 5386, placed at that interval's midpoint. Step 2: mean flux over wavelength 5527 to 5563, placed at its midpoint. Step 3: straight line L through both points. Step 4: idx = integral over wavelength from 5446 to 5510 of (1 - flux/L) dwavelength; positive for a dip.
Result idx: 2.48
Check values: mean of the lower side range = 1.63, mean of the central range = 1.56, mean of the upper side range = 1.61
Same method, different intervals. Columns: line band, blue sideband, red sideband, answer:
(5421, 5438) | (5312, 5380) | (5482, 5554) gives -0.1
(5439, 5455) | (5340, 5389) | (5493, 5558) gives 0.6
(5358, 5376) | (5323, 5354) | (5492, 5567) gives -0.3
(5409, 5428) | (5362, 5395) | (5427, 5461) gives -0.6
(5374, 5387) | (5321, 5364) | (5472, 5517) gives 0.3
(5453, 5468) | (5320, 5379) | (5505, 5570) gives 0.4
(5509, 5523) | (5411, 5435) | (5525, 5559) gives 0.3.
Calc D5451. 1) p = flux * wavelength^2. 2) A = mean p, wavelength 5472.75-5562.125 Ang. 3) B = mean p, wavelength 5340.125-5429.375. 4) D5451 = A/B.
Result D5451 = 1.0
